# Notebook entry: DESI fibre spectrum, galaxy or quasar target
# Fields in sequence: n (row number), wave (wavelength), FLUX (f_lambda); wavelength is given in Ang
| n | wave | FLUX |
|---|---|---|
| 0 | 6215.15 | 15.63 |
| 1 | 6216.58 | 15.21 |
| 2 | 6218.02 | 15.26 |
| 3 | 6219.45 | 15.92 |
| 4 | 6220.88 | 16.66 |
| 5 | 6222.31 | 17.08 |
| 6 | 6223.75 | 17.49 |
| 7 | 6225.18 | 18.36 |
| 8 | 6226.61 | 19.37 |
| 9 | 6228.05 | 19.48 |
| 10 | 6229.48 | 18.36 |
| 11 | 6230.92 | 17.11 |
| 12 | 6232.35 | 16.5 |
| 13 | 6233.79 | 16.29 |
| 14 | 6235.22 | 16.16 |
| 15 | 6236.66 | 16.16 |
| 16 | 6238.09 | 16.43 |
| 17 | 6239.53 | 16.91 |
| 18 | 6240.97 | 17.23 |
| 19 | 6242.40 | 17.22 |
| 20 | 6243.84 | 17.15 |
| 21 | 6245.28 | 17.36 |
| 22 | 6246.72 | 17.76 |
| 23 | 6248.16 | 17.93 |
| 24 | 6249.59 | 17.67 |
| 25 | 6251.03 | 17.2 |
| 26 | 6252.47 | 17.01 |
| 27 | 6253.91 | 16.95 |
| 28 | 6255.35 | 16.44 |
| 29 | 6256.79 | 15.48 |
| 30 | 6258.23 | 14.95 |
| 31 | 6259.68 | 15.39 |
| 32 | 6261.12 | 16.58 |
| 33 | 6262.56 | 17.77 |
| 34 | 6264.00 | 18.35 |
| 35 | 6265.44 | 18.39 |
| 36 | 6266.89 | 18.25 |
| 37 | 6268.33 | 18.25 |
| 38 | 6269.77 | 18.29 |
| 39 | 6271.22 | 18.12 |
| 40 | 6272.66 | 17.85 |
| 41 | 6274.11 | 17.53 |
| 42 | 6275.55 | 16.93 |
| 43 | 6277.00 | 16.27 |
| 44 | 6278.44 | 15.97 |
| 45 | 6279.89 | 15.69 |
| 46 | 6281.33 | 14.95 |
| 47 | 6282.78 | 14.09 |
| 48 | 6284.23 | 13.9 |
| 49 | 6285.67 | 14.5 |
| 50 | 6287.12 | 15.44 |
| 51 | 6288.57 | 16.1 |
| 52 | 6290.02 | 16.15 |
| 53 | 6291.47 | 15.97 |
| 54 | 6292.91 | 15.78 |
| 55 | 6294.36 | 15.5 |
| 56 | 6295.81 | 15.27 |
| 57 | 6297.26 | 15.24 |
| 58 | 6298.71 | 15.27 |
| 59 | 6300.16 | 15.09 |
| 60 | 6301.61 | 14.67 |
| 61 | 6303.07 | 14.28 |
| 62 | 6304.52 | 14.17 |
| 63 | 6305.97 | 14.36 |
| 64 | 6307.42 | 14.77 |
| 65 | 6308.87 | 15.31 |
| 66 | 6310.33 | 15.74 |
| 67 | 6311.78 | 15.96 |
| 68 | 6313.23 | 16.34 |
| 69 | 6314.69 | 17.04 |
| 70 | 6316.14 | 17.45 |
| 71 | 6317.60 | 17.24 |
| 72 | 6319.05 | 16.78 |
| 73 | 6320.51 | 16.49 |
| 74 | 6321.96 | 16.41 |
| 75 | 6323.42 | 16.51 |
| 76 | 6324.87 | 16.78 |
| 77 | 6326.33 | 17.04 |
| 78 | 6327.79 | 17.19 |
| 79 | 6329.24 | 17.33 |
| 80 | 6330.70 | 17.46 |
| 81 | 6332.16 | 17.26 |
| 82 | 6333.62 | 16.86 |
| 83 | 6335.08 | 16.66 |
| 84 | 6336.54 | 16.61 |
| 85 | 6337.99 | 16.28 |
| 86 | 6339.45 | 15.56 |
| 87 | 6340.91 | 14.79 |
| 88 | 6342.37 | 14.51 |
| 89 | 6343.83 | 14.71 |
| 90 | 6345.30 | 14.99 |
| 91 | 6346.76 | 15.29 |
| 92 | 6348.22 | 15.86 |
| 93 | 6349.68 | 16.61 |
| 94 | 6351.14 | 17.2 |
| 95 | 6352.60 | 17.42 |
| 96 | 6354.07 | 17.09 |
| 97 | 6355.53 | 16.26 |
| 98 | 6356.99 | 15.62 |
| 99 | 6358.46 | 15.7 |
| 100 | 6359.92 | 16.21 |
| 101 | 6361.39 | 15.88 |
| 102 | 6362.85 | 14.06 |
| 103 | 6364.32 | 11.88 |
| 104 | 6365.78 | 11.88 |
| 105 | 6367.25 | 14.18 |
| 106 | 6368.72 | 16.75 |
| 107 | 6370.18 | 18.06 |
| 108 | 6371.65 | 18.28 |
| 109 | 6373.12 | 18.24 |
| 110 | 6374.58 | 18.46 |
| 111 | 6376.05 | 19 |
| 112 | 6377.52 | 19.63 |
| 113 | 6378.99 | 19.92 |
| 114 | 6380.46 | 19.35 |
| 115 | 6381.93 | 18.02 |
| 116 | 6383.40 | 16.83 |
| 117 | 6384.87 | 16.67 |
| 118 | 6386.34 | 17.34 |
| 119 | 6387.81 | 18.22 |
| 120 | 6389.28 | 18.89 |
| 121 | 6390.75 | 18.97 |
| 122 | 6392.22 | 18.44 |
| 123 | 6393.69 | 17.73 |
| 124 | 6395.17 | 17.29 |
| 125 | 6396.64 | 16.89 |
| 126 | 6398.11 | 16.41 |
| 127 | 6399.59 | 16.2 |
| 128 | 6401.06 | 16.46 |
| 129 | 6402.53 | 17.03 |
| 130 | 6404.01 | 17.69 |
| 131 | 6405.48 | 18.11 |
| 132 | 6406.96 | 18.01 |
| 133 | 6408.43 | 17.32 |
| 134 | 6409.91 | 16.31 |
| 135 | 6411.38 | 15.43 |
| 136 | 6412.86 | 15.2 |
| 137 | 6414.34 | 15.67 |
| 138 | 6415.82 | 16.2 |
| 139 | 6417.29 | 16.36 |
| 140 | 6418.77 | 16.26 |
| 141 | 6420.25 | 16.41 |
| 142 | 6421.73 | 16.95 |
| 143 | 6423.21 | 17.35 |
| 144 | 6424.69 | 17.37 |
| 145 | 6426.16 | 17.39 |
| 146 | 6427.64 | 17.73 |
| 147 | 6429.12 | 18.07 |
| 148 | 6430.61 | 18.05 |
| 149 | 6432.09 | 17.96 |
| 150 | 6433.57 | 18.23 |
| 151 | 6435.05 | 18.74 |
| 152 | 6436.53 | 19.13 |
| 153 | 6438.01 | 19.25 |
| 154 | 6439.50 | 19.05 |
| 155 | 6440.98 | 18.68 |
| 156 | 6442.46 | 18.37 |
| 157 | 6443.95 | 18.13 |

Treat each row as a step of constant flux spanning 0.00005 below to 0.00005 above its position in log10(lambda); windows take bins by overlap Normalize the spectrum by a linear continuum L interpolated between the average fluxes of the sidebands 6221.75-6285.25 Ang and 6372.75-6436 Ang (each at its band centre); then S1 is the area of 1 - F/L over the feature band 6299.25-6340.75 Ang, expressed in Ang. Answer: 2.5 Ang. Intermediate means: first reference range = 17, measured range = 16.2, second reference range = 17.5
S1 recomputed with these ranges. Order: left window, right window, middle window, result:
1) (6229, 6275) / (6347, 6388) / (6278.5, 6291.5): 1.4 Ang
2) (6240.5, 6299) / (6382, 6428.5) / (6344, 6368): 2.2 Ang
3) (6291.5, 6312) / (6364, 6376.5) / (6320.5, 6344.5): -1.1 Ang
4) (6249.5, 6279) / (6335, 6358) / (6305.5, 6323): 0.2 Ang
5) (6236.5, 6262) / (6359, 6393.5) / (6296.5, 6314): 1.9 Ang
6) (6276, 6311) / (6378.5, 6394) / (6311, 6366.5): 1.8 Ang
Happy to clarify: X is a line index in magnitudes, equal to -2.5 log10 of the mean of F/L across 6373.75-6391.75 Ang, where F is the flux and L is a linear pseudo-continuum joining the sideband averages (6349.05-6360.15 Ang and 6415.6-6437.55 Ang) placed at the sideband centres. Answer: -0.09 mag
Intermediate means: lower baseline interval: 16.5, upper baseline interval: 17.5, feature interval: 18.4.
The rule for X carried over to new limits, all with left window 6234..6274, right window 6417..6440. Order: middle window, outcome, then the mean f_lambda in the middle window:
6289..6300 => 0.11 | 15.6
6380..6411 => 0.01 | 17.5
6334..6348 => 0.13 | 15.5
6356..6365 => 0.17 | 14.9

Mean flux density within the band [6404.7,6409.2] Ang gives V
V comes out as 17.8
